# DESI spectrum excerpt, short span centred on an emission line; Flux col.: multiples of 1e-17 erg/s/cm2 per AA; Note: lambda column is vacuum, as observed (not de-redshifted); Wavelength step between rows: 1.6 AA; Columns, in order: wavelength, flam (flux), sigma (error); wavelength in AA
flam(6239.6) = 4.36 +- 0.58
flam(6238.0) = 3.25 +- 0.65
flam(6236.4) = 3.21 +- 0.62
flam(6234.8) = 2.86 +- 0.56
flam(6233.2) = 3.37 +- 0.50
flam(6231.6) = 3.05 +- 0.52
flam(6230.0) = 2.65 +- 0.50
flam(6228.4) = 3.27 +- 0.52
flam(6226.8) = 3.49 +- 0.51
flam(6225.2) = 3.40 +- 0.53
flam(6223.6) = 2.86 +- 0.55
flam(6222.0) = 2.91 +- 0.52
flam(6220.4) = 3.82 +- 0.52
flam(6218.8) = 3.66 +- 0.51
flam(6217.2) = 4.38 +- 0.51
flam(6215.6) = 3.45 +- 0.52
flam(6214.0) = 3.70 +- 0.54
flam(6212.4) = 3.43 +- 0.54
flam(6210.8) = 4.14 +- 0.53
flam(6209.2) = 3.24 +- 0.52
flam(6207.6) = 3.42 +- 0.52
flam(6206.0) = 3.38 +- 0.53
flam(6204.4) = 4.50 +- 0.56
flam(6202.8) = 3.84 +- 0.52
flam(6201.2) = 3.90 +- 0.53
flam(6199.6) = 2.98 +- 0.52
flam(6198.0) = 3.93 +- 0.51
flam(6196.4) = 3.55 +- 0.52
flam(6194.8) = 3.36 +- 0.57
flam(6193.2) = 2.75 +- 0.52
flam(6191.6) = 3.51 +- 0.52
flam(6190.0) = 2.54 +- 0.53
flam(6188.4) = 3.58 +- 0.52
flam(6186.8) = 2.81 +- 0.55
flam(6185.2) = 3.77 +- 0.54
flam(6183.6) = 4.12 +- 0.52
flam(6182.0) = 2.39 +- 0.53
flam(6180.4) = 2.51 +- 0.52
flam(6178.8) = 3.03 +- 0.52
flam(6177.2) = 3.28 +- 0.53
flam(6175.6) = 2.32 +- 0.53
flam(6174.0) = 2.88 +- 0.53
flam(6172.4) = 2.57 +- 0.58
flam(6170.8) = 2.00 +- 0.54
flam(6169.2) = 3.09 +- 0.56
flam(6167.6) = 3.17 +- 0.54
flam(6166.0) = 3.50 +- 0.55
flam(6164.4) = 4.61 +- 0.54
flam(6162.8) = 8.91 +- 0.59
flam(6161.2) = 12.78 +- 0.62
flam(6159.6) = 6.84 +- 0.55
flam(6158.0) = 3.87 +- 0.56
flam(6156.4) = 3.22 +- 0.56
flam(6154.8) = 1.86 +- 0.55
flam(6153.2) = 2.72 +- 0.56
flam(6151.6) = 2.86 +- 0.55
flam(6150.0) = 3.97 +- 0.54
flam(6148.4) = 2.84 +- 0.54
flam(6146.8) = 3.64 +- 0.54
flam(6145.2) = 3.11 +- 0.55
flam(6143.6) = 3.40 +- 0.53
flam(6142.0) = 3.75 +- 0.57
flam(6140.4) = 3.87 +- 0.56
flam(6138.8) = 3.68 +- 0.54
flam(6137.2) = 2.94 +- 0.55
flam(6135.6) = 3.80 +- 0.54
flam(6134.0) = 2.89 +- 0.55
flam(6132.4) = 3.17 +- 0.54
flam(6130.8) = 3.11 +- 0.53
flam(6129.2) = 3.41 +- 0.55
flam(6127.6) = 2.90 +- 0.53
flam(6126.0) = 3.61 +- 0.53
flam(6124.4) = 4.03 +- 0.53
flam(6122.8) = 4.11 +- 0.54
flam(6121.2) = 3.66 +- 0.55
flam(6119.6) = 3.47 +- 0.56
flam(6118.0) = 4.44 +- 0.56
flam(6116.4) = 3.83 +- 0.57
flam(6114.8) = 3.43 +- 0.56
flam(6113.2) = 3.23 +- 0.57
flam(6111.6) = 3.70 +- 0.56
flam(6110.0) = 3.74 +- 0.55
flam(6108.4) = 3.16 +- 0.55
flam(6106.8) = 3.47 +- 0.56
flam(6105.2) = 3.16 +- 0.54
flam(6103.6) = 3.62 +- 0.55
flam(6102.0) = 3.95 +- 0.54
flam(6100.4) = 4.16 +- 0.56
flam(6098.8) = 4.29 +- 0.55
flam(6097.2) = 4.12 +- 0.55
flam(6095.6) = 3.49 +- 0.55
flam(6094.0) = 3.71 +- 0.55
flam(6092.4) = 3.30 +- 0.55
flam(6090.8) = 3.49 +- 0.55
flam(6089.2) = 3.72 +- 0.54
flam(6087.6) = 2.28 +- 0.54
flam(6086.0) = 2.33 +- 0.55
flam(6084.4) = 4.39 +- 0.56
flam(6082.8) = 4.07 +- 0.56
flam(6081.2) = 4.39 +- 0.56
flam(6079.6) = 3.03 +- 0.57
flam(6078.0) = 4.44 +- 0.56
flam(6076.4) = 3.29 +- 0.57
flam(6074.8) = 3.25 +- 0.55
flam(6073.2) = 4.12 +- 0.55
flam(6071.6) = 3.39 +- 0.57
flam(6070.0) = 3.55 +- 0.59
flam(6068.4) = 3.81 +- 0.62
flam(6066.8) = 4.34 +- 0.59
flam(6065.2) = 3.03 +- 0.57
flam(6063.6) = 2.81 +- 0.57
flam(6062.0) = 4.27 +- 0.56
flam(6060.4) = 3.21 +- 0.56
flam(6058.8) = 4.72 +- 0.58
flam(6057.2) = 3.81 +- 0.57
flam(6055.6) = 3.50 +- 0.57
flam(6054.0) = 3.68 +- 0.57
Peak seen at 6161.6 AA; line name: H-beta 4861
